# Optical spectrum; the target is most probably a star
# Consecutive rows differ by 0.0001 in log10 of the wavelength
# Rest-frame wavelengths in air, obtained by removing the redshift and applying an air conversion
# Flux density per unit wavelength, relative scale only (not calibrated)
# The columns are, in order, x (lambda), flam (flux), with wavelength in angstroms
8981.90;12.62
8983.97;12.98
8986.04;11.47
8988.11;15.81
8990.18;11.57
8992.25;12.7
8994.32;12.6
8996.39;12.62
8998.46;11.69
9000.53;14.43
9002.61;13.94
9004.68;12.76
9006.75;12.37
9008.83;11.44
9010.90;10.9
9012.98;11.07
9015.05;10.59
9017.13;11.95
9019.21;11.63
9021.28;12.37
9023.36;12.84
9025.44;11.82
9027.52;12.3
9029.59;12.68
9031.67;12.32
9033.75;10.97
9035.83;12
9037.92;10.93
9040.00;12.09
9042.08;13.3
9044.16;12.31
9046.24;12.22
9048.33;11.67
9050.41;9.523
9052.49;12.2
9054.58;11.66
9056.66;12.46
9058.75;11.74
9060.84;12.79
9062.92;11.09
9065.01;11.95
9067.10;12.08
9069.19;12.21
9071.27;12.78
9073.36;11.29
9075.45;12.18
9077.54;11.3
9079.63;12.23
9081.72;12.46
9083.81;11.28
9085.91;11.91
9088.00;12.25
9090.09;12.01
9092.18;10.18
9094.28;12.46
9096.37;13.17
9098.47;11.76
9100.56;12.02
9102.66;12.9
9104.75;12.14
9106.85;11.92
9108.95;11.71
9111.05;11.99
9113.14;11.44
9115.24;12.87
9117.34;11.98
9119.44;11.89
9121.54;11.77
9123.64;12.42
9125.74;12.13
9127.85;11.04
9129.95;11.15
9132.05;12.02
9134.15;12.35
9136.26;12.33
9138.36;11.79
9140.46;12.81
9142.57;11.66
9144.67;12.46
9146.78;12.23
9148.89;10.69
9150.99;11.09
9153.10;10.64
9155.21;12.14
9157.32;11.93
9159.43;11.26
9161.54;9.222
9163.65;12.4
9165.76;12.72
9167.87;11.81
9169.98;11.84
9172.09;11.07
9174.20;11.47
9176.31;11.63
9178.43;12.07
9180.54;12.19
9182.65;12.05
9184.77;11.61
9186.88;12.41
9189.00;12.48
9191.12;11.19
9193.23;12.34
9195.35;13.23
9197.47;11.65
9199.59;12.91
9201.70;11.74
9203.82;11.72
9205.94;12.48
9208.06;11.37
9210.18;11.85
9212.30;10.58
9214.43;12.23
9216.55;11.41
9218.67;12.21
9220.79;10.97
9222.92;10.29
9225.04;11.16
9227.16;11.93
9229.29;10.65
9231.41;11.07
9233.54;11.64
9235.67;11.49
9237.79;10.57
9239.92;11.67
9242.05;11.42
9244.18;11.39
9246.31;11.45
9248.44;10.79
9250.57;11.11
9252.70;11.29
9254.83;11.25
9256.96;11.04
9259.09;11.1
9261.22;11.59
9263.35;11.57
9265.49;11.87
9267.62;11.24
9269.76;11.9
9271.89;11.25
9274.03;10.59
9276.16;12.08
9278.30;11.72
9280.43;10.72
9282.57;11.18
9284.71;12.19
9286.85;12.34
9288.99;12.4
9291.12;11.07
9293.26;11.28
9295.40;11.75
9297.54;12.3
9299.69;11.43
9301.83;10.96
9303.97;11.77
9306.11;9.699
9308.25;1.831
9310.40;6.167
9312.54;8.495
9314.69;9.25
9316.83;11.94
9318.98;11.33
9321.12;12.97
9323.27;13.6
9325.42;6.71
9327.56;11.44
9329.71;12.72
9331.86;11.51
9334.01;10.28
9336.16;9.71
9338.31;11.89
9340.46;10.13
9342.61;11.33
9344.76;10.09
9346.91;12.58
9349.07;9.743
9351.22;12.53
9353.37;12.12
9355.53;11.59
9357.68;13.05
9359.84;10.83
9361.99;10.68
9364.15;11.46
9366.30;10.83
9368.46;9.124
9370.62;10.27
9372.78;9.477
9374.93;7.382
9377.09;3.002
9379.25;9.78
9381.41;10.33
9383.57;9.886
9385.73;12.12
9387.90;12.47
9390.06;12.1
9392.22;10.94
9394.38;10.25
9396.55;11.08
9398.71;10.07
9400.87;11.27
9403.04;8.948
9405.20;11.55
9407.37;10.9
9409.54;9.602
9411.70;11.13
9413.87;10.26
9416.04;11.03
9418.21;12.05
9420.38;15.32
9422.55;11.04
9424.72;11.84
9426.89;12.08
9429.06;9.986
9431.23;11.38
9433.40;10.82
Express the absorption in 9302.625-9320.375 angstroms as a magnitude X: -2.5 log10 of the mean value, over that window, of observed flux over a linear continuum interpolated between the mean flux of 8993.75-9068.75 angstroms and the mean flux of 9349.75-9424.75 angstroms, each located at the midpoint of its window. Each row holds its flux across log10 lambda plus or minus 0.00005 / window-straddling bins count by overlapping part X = 0.228 mag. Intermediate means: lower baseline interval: 12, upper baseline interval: 10.7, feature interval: 8.92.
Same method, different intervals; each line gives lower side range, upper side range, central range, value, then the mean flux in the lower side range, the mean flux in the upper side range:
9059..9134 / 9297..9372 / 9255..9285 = -0.041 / 12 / 10.6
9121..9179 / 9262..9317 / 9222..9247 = -0.012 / 11.7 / 10.7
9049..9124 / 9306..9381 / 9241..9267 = -0.053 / 11.9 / 10.2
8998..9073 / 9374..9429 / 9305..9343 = 0.093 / 12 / 10.7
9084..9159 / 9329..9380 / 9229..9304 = -0.039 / 11.9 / 10.5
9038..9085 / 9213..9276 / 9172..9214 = -0.040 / 11.9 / 11.3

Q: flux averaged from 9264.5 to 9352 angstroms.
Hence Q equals 10.9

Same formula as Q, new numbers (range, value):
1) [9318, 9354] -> 11.2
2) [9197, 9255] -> 11.4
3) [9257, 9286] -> 11.5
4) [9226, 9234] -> 11.3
